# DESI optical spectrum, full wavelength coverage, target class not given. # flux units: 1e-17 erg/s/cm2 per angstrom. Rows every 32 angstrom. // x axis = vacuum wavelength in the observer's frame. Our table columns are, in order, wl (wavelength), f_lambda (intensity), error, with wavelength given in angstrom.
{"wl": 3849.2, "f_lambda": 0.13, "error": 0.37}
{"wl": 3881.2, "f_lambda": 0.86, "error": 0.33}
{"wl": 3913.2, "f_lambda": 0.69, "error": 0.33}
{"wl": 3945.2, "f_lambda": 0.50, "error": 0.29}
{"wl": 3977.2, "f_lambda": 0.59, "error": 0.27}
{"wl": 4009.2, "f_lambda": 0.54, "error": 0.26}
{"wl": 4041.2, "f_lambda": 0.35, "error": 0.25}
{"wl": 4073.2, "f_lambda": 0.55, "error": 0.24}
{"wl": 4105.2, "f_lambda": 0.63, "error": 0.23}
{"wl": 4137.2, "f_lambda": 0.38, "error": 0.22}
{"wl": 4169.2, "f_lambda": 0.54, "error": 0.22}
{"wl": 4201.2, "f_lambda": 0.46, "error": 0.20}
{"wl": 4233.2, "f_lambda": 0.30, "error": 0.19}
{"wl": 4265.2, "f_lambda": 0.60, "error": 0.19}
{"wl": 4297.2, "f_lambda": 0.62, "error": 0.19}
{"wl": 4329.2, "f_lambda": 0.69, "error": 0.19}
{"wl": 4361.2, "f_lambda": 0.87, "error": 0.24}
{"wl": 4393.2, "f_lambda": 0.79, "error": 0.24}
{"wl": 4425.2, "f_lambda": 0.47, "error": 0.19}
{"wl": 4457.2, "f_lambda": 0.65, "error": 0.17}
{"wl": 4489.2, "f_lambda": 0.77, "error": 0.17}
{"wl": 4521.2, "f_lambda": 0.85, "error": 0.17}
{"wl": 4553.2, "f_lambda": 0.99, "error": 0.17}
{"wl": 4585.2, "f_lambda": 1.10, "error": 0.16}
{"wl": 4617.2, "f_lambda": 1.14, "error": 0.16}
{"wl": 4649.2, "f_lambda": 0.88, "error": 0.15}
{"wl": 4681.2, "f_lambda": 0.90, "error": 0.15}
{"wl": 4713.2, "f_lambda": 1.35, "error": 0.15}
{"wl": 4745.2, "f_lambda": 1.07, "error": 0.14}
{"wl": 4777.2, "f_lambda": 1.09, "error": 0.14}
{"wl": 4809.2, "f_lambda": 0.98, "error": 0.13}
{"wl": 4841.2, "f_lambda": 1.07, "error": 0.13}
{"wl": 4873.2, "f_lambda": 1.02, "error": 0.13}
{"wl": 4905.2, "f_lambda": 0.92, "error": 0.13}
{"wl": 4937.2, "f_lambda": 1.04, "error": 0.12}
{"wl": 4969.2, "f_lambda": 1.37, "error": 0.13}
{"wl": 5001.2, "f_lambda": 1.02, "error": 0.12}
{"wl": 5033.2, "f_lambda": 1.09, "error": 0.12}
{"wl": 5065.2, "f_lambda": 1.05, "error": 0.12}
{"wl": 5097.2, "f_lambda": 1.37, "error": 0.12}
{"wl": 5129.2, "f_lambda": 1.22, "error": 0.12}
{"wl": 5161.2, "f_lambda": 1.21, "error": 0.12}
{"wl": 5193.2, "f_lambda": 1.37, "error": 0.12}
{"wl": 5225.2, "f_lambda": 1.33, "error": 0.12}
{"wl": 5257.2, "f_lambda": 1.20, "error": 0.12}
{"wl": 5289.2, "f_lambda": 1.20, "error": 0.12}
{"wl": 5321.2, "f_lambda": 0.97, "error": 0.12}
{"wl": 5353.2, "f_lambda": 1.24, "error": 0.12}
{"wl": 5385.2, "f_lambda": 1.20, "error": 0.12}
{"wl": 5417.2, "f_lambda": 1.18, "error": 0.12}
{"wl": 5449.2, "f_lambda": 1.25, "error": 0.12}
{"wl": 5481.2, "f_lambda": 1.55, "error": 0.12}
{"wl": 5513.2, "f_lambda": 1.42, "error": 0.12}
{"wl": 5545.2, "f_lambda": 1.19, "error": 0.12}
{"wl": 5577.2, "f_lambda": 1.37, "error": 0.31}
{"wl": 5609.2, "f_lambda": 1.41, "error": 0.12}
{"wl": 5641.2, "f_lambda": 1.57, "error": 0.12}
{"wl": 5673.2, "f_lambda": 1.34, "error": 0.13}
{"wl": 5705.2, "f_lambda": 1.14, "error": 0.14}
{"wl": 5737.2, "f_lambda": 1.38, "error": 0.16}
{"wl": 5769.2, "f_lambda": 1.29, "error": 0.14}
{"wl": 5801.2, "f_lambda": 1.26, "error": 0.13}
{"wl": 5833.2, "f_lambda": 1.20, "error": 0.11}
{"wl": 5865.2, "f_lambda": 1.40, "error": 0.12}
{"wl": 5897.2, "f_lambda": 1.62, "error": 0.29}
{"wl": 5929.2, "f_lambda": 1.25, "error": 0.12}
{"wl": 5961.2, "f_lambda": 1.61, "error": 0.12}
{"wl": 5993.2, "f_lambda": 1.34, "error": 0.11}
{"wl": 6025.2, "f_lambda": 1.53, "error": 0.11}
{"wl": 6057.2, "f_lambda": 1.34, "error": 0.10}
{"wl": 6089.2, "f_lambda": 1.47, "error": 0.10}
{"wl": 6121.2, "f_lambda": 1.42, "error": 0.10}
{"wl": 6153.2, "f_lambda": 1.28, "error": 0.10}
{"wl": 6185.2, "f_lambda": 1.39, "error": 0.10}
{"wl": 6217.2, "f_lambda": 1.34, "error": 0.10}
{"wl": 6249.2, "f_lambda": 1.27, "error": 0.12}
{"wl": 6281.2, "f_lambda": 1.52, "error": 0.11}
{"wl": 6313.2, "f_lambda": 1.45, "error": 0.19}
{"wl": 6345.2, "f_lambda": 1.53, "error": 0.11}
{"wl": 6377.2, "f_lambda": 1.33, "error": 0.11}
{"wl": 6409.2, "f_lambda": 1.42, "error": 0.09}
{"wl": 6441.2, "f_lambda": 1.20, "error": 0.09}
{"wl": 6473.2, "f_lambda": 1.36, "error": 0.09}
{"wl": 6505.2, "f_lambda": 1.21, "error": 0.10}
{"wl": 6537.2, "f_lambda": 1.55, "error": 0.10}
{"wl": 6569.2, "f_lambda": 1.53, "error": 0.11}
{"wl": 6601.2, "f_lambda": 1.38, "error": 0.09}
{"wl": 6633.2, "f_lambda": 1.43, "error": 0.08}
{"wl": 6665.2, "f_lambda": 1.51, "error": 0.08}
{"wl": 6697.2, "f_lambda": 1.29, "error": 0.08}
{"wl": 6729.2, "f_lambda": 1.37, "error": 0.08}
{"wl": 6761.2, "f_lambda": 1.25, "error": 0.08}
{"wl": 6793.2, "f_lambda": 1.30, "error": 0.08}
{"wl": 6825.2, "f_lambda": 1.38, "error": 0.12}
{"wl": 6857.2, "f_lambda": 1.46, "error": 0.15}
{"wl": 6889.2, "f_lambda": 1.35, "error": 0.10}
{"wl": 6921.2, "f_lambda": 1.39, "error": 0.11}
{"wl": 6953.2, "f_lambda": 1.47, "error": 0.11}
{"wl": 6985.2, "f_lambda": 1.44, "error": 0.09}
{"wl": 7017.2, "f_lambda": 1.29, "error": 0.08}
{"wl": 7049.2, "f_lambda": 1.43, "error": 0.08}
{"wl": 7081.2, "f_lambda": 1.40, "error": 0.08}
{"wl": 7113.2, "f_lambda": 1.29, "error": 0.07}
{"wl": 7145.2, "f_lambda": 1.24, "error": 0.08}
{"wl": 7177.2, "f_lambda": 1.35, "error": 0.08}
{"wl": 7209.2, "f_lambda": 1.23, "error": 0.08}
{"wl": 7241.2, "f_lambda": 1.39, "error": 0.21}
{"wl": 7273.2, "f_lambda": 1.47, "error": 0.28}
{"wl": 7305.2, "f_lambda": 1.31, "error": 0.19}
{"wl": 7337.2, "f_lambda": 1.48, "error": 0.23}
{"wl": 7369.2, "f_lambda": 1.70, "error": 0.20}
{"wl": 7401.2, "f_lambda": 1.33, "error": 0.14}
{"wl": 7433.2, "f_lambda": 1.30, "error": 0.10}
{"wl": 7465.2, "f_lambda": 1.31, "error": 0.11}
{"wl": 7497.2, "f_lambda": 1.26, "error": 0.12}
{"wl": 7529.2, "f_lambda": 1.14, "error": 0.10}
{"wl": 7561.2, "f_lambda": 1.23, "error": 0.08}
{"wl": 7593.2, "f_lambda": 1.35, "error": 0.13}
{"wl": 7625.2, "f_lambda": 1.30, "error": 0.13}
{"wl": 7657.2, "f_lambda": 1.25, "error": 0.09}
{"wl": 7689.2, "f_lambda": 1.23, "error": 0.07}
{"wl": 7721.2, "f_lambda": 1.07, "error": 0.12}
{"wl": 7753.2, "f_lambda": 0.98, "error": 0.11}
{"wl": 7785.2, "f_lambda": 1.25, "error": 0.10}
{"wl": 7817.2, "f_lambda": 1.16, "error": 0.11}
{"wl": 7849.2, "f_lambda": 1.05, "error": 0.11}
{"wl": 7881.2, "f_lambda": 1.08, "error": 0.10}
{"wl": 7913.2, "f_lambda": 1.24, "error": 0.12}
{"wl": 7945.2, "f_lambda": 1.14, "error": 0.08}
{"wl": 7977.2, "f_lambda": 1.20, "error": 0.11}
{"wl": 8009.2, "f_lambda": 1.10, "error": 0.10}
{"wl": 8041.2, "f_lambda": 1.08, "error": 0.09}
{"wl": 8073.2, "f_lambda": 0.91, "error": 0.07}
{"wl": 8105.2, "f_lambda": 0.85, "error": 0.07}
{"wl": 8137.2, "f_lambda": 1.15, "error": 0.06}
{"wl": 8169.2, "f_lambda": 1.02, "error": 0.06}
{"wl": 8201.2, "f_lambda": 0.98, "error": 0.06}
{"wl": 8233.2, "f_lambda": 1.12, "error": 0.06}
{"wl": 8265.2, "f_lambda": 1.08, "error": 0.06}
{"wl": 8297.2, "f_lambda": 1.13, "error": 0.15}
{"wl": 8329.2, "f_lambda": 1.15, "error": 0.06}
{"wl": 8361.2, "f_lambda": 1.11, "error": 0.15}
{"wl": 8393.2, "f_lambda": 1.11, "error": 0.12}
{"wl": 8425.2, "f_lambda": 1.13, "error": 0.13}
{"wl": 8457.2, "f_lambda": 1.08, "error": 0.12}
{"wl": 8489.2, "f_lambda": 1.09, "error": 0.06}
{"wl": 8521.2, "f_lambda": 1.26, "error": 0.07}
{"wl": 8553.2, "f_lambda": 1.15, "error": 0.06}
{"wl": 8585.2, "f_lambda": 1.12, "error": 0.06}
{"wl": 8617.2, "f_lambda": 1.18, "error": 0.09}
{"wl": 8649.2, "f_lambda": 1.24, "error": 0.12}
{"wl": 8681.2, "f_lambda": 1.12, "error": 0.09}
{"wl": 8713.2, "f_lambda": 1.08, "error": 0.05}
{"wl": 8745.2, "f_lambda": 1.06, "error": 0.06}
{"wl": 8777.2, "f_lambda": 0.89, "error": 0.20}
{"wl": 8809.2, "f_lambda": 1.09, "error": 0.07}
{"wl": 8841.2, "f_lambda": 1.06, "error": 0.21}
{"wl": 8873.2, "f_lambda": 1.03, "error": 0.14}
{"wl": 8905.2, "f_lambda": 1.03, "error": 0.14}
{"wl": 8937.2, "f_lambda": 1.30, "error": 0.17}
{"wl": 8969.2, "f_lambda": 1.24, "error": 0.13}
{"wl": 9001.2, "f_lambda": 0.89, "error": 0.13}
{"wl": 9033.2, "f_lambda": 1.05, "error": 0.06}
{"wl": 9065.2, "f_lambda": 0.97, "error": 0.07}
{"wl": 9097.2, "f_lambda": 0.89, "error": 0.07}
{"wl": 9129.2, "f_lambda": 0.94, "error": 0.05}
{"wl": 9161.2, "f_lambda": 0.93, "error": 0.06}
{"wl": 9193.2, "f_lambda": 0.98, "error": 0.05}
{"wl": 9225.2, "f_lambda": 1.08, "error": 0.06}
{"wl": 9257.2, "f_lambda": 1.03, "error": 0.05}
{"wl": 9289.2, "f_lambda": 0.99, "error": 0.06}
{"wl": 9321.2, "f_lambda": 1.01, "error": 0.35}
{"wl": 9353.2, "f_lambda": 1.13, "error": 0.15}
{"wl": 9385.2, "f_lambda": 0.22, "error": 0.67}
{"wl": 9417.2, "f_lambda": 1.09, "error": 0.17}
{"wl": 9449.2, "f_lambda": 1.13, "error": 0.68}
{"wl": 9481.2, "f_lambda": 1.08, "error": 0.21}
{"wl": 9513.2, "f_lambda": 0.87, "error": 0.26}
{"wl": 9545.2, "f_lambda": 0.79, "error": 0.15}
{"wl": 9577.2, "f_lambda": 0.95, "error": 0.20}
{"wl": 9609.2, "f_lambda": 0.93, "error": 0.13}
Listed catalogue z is 0.14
